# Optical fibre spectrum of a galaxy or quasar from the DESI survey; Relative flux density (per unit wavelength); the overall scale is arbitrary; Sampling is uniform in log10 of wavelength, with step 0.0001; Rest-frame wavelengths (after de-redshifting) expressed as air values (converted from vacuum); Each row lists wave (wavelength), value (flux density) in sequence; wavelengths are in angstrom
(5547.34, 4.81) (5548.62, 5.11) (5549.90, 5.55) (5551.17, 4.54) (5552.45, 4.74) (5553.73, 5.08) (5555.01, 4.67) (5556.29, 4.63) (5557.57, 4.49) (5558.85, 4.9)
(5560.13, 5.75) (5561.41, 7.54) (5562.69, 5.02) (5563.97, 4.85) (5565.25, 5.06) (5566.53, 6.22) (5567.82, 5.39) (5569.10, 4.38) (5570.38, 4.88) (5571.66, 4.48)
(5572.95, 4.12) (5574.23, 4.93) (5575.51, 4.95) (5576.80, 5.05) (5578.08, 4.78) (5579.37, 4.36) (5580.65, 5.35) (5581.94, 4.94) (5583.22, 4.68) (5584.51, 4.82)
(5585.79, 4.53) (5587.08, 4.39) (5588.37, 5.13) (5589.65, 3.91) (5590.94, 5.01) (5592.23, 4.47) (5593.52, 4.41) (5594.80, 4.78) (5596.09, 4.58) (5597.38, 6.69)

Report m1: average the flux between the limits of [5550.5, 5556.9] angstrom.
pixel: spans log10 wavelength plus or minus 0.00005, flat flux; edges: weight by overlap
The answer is 4.74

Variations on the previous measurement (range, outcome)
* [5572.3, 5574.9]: 4.53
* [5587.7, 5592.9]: 4.62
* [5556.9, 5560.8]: 5.06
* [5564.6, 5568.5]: 5.54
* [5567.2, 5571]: 4.89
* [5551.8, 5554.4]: 4.9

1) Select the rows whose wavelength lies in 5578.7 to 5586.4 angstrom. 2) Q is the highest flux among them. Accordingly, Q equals 5.35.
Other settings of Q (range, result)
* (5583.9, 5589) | 5.13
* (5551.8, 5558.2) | 5.08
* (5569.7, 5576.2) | 4.95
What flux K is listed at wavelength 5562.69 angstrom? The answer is 5.02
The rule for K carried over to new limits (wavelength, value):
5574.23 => 4.93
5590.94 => 5.01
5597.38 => 6.69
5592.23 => 4.47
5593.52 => 4.41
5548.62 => 5.11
